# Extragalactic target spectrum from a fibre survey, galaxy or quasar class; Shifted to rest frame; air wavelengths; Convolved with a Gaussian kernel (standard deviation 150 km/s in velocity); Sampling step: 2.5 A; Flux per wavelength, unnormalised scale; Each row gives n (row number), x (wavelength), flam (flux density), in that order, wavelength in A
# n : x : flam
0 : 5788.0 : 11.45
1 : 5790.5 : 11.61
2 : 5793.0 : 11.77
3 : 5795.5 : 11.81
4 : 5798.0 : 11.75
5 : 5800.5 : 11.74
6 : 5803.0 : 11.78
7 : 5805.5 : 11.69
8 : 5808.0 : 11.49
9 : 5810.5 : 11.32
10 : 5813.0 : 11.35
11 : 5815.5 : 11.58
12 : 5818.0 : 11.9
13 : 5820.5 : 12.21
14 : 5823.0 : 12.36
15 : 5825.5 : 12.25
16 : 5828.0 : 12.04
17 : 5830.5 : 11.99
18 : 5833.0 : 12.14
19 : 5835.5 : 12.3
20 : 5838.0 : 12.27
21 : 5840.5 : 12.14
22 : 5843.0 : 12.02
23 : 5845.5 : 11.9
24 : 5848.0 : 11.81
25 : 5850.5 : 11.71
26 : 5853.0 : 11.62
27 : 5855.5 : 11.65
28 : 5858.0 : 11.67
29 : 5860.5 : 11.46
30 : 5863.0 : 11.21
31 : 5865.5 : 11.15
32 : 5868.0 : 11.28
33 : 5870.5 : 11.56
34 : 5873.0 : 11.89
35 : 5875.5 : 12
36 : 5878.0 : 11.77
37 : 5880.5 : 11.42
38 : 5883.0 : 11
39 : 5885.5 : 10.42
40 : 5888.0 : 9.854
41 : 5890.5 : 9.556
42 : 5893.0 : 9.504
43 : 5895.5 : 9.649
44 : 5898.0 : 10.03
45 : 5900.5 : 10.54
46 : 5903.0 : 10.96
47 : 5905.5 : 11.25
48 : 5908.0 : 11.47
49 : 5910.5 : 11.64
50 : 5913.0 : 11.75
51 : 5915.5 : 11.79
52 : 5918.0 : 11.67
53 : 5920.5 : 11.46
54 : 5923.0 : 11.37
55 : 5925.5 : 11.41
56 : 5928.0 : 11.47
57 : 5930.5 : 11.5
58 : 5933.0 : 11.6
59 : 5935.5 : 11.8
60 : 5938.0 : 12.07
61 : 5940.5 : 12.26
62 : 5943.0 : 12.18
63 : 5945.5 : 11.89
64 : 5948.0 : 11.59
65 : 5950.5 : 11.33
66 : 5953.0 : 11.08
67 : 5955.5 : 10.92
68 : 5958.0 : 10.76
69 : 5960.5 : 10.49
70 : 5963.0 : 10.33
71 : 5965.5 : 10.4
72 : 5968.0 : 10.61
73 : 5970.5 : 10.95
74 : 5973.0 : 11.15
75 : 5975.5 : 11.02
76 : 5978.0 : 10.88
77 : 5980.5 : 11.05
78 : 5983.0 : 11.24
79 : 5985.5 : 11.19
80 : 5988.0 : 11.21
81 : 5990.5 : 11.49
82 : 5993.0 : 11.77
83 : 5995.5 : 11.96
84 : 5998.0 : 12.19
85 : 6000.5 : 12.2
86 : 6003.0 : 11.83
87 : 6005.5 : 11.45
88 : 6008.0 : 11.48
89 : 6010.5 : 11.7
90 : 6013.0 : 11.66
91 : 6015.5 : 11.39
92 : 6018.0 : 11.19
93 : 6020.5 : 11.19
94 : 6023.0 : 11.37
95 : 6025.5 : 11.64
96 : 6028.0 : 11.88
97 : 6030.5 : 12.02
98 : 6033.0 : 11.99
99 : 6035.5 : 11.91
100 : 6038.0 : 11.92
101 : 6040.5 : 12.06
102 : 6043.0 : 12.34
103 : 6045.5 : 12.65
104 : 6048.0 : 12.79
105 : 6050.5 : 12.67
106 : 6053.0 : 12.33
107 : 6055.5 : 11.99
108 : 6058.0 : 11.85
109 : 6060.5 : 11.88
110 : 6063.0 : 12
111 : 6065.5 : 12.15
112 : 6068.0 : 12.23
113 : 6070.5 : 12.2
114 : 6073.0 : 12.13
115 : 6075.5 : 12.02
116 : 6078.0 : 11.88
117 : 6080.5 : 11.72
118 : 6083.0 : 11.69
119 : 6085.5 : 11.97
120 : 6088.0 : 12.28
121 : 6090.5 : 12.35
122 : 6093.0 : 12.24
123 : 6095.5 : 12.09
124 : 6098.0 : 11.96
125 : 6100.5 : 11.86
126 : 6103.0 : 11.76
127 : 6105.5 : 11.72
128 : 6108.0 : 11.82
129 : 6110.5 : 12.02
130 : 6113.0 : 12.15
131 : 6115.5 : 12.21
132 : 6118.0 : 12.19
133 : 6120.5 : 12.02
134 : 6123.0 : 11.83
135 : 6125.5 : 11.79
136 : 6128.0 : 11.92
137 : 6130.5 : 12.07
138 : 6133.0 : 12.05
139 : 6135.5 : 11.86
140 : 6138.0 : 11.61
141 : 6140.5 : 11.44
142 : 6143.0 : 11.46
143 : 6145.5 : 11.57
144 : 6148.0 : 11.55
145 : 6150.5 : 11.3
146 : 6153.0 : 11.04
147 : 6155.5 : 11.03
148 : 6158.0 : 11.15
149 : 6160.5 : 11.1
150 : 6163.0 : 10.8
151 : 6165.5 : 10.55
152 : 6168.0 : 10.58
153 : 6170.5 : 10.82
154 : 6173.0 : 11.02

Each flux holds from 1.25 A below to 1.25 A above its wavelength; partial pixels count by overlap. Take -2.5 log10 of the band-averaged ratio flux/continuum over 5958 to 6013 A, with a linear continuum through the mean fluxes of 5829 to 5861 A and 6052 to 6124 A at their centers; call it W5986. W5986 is 0.066 mag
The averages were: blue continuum 11.9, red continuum 12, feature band 11.3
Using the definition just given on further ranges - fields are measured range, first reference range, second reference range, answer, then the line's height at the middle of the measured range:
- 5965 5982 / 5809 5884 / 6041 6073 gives 0.11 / 12.1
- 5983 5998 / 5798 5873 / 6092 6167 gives 0.02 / 11.7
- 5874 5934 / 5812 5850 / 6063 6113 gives 0.09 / 12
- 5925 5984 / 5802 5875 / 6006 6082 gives 0.06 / 11.9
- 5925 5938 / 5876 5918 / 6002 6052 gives -0.05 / 11.1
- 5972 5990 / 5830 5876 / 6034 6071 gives 0.09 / 12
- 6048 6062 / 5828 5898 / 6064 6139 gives -0.03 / 11.9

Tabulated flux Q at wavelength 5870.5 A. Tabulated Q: 11.56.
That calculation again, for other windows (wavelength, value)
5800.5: 11.74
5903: 10.96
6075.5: 12.02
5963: 10.33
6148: 11.55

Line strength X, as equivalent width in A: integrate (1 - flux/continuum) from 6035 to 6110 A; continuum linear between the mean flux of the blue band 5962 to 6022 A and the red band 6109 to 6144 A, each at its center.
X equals -2.7 A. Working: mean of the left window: 11.3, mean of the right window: 11.9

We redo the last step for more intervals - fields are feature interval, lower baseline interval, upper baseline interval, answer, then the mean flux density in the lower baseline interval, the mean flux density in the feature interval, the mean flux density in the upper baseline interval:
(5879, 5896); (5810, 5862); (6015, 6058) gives 2.4 A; 11.9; 10.2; 12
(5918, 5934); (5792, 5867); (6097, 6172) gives 0.3 A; 11.8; 11.5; 11.6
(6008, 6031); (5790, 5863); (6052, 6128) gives 0.8 A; 11.8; 11.5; 12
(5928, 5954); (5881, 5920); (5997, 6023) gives -1.5 A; 10.8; 11.7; 11.6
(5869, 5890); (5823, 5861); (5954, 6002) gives 1.0 A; 12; 11.2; 11.2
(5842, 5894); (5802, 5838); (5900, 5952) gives 2.2 A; 11.9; 11.3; 11.6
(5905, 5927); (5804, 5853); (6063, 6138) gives 0.7 A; 11.9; 11.5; 12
